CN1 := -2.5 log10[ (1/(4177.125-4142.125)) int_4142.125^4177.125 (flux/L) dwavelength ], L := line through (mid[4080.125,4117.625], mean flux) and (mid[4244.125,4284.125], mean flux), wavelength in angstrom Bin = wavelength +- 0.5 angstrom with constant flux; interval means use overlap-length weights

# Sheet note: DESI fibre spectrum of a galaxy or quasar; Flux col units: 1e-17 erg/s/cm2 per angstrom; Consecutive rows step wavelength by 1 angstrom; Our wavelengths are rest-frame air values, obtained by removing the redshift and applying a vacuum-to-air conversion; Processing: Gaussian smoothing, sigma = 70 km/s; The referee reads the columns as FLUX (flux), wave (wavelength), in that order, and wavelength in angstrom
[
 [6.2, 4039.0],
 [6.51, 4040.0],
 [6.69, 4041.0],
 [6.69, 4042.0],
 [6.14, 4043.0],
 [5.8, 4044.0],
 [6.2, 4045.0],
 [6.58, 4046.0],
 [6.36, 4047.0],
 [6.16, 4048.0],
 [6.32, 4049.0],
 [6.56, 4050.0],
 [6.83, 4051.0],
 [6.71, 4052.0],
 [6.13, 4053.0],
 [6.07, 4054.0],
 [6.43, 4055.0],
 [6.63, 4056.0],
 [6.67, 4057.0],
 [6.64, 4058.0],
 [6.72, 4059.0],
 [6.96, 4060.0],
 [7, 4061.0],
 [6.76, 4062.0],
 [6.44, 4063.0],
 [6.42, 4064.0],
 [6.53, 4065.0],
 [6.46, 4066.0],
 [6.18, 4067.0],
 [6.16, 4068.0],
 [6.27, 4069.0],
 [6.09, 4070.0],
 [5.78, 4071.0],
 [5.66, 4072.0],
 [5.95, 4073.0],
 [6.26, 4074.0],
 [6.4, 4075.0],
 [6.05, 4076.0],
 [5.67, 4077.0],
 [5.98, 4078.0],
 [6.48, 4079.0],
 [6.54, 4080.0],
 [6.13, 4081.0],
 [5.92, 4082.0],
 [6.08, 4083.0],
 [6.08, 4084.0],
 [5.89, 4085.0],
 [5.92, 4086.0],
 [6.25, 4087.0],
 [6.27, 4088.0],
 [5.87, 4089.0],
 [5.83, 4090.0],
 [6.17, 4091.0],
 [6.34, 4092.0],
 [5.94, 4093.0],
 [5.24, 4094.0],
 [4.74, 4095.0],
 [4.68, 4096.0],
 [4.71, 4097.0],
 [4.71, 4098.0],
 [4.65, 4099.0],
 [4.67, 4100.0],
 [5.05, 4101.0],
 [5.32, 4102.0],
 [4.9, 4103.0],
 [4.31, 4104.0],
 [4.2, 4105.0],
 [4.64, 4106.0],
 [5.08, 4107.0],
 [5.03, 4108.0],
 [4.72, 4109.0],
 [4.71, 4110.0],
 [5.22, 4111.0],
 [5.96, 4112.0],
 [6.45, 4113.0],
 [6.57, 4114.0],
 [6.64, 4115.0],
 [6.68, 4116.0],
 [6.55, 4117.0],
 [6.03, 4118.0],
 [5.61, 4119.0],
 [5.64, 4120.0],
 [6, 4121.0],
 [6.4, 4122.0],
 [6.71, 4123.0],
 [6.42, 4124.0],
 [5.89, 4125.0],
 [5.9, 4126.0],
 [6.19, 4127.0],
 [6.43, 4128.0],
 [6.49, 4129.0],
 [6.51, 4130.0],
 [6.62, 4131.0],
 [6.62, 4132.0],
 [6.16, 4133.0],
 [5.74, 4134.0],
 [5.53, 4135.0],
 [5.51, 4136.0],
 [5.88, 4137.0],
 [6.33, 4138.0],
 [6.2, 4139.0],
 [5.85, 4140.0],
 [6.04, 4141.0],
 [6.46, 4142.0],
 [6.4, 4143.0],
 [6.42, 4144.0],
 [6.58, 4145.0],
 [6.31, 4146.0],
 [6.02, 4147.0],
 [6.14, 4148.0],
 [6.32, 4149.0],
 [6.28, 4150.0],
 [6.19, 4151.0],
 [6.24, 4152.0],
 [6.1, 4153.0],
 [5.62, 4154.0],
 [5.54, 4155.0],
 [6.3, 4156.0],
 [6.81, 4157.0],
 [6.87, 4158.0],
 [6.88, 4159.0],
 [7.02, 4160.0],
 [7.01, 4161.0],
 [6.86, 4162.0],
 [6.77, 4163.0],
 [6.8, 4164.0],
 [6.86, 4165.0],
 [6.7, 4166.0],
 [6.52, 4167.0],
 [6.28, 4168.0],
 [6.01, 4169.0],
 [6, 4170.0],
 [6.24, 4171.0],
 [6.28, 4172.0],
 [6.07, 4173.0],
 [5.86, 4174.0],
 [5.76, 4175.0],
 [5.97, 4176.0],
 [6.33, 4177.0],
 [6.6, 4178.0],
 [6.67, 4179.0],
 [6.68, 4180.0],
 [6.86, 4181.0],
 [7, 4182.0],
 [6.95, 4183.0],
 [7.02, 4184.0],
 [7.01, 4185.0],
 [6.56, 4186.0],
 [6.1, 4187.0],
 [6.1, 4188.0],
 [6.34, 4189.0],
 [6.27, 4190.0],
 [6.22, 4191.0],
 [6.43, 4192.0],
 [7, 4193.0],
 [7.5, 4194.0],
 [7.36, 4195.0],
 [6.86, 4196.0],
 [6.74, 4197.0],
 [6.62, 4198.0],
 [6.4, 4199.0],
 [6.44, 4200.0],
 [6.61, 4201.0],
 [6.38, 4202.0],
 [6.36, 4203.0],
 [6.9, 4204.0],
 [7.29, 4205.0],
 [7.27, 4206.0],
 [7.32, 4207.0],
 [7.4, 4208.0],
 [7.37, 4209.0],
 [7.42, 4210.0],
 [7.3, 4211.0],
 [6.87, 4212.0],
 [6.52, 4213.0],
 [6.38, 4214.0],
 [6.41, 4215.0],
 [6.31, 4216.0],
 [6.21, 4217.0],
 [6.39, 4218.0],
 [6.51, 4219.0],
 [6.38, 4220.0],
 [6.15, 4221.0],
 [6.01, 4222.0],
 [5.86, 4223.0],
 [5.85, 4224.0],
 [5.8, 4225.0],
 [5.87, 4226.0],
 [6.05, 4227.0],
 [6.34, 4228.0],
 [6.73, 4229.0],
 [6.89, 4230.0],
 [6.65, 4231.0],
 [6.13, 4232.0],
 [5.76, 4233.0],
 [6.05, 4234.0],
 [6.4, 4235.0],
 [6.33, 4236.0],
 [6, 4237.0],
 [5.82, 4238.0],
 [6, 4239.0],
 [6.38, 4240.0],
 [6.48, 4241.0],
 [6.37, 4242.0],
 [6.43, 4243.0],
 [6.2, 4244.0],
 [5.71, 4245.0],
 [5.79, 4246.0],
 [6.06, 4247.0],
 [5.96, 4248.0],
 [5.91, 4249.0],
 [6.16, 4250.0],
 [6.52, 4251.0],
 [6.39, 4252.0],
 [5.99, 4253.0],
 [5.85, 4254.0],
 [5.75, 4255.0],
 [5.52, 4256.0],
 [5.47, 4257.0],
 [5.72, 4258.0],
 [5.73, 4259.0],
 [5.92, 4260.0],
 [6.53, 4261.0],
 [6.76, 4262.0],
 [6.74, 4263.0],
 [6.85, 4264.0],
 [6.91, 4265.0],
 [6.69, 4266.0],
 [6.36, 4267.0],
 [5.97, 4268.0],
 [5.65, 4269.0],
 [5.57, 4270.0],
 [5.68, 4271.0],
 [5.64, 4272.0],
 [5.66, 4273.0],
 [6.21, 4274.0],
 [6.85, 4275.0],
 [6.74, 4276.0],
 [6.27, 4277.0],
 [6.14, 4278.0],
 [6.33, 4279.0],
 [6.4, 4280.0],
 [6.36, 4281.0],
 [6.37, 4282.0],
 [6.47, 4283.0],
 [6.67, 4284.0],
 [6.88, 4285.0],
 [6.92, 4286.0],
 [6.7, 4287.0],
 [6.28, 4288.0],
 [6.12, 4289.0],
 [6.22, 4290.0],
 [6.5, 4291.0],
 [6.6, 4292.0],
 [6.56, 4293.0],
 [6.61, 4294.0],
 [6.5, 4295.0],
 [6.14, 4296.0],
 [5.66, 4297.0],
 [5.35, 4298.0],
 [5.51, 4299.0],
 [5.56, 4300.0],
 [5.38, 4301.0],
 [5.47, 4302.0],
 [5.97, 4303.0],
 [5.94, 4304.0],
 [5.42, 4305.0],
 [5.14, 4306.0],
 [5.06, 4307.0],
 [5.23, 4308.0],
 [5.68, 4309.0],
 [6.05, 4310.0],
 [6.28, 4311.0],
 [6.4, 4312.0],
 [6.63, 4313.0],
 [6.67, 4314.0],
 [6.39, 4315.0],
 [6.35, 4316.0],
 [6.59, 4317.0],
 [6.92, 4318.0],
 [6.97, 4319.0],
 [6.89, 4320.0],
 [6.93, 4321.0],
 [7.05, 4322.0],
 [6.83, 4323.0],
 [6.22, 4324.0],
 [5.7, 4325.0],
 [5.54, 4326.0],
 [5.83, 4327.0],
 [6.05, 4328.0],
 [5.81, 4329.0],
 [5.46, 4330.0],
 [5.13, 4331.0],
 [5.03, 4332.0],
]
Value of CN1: -0.11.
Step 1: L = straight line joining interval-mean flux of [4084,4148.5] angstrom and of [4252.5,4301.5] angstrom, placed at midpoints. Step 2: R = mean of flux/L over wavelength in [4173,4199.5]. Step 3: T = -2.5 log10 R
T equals -0.11 mag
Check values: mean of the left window 5.8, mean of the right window 6.19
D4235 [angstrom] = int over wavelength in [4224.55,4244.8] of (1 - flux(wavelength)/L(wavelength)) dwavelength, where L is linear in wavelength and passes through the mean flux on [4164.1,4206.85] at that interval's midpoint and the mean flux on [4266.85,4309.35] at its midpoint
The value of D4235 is 0.31 angstrom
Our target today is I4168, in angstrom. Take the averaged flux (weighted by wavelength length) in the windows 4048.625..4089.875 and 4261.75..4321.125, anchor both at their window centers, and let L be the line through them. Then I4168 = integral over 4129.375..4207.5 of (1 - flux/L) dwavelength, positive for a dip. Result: -2.5 angstrom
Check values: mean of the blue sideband 6.29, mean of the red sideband 6.22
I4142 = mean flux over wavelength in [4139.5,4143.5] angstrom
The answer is 6.19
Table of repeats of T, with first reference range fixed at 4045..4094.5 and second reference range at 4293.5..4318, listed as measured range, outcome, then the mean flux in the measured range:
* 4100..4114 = 0.216 mag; 5.09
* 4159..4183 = -0.066 mag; 6.5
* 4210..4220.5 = -0.088 mag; 6.57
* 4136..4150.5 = -0.008 mag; 6.21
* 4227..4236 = -0.054 mag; 6.35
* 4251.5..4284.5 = -0.035 mag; 6.19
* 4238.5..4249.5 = -0.017 mag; 6.12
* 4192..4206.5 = -0.125 mag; 6.82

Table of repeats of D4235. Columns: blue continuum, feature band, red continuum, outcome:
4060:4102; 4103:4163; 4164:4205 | 1.6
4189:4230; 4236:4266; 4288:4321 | 1.1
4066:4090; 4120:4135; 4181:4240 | 0.0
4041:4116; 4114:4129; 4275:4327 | -0.6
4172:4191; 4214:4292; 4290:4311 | -1.9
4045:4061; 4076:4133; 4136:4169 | 6.1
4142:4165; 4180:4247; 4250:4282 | -2.2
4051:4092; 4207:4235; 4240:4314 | -1.3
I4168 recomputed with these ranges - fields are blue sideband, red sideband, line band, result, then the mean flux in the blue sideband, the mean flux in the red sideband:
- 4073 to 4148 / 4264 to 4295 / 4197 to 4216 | -2.2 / 5.85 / 6.35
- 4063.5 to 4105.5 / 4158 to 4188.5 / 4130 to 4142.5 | 0.2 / 5.73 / 6.53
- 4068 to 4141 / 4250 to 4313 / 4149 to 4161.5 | -1.1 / 5.81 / 6.11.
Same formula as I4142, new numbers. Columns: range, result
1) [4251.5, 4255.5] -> 6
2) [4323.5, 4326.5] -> 5.82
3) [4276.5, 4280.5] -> 6.29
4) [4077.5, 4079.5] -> 6.23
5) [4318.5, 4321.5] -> 6.93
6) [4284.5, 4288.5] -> 6.7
